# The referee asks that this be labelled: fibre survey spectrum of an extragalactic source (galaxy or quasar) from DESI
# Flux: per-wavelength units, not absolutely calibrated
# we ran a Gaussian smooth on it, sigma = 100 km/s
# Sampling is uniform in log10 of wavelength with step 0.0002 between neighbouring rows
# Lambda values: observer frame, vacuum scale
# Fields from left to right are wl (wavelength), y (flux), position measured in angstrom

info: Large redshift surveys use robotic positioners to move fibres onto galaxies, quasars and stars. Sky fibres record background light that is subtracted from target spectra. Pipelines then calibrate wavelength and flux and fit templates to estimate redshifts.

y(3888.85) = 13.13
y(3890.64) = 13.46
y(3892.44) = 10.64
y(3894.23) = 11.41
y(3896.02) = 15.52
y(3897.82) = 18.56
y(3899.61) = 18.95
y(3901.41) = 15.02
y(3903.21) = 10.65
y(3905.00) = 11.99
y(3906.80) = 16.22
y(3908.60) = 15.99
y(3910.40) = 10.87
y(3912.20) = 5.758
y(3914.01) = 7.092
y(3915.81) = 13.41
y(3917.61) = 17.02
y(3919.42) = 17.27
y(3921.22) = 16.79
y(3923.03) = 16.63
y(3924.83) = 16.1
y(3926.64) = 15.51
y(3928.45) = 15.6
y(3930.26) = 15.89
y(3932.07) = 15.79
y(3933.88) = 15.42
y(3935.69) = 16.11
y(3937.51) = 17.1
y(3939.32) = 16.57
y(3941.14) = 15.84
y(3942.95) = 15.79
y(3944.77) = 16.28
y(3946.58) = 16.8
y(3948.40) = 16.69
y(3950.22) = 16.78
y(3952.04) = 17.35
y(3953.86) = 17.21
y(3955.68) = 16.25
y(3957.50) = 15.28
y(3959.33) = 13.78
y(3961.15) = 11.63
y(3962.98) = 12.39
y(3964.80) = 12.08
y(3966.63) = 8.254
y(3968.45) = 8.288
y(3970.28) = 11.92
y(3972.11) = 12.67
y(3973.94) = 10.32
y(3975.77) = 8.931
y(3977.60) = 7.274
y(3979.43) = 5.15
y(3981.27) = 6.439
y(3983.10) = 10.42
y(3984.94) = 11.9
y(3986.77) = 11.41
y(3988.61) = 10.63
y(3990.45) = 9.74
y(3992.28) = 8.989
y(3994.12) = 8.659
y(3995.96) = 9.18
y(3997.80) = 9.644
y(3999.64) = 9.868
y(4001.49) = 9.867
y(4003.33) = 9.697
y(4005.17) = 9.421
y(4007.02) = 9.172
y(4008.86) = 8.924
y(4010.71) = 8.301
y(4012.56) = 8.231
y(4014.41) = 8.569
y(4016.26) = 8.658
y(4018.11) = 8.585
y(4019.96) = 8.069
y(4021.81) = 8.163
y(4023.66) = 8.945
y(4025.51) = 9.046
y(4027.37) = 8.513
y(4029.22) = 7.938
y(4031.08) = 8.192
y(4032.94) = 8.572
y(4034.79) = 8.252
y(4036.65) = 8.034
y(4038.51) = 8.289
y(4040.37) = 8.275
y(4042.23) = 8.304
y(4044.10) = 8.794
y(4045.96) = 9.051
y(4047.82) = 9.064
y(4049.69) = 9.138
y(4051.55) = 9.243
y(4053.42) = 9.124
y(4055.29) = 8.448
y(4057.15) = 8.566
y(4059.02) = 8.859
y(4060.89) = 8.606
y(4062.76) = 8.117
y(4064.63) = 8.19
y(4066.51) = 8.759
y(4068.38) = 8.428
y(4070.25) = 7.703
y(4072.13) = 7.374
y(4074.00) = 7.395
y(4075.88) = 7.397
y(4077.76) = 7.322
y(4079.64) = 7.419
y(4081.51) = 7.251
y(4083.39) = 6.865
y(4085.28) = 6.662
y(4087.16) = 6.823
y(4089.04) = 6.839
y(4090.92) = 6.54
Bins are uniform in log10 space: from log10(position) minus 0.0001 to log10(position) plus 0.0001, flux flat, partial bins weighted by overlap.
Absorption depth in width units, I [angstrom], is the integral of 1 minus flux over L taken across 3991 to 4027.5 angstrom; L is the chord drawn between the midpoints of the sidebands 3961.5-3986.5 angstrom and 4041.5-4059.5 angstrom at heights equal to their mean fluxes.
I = 1.6 angstrom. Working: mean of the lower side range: 9.78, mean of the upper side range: 8.86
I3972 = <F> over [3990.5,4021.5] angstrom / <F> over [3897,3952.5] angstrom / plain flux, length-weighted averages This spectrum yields 0.6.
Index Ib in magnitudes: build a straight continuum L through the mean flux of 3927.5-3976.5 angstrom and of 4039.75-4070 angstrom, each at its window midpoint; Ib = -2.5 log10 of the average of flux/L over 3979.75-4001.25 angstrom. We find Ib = 0.262 mag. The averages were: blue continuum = 14.3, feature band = 9.59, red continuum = 8.67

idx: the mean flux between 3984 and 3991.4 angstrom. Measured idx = 10.9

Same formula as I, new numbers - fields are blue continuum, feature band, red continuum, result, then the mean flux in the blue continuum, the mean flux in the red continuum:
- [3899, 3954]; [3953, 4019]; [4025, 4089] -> 9.9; 15.1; 8.15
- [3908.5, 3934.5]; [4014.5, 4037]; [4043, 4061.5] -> 3.5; 14.3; 8.89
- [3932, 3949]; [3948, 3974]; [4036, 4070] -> 2.6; 16.3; 8.61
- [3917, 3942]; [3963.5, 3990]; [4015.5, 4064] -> 6.6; 16.2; 8.57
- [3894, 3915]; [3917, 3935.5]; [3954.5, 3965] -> -3.8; 13.2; 13.8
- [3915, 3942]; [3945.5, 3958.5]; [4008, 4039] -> -2.2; 16.1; 8.43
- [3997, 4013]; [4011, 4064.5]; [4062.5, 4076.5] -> 0.1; 9.26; 7.92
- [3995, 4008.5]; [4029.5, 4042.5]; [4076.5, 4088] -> 0.3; 9.52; 7.07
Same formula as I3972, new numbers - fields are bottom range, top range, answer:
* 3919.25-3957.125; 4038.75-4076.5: 0.52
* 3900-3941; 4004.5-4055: 0.59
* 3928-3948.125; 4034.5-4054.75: 0.54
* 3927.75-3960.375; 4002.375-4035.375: 0.54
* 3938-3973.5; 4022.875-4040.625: 0.59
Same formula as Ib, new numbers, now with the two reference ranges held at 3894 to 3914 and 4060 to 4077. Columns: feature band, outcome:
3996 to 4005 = 0.06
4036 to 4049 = 0.04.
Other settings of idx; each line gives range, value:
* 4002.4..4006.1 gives 9.57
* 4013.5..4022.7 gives 8.41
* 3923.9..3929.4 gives 15.8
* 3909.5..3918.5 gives 10.8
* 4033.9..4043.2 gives 8.22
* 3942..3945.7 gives 16.1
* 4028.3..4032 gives 8.06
